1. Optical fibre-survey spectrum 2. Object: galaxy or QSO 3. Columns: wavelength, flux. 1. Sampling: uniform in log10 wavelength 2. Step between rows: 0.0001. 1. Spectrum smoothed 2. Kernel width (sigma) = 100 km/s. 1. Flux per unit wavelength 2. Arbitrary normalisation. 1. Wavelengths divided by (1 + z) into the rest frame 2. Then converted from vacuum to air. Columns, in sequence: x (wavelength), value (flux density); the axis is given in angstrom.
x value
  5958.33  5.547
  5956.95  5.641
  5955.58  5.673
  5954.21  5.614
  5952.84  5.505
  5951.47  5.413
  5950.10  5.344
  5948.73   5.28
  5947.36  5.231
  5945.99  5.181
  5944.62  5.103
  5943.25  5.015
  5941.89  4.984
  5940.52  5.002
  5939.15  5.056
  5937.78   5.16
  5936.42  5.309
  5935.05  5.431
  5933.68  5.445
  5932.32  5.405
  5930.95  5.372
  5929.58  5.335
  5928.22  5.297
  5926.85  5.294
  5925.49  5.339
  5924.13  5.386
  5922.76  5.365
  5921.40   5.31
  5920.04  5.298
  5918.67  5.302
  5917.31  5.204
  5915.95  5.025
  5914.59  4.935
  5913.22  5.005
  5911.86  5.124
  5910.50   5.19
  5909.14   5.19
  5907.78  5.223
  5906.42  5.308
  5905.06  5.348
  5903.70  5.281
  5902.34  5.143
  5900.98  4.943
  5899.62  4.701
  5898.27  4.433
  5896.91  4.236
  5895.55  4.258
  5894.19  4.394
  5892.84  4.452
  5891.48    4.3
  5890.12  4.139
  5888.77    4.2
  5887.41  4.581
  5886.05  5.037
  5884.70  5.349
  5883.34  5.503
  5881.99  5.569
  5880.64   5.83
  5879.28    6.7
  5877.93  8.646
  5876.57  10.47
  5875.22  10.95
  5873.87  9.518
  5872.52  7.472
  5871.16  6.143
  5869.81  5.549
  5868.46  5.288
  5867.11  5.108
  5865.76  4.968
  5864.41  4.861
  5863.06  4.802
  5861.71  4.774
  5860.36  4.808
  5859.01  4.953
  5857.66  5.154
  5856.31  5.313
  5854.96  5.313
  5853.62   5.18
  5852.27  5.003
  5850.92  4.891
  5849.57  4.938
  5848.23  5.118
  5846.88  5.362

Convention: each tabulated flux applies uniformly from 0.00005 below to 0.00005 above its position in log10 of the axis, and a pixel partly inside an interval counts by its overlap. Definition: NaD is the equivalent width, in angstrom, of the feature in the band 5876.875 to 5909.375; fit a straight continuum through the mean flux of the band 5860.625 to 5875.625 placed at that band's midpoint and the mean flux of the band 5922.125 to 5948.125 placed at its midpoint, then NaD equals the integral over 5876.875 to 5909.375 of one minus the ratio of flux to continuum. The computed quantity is 3.74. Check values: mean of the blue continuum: 6.19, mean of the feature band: 5.17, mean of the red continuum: 5.25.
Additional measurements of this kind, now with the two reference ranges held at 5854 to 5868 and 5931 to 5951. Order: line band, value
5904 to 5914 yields -0.12 angstrom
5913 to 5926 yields -0.15 angstrom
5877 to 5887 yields -2.15 angstrom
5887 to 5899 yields 1.81 angstrom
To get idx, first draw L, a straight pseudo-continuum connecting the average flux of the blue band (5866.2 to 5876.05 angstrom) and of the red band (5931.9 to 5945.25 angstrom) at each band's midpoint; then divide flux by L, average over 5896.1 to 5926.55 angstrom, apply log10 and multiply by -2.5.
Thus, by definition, 0.17 mag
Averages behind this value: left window 7.15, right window 5.19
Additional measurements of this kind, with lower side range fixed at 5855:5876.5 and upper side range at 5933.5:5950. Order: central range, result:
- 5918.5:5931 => 0.01 mag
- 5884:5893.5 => 0.26 mag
